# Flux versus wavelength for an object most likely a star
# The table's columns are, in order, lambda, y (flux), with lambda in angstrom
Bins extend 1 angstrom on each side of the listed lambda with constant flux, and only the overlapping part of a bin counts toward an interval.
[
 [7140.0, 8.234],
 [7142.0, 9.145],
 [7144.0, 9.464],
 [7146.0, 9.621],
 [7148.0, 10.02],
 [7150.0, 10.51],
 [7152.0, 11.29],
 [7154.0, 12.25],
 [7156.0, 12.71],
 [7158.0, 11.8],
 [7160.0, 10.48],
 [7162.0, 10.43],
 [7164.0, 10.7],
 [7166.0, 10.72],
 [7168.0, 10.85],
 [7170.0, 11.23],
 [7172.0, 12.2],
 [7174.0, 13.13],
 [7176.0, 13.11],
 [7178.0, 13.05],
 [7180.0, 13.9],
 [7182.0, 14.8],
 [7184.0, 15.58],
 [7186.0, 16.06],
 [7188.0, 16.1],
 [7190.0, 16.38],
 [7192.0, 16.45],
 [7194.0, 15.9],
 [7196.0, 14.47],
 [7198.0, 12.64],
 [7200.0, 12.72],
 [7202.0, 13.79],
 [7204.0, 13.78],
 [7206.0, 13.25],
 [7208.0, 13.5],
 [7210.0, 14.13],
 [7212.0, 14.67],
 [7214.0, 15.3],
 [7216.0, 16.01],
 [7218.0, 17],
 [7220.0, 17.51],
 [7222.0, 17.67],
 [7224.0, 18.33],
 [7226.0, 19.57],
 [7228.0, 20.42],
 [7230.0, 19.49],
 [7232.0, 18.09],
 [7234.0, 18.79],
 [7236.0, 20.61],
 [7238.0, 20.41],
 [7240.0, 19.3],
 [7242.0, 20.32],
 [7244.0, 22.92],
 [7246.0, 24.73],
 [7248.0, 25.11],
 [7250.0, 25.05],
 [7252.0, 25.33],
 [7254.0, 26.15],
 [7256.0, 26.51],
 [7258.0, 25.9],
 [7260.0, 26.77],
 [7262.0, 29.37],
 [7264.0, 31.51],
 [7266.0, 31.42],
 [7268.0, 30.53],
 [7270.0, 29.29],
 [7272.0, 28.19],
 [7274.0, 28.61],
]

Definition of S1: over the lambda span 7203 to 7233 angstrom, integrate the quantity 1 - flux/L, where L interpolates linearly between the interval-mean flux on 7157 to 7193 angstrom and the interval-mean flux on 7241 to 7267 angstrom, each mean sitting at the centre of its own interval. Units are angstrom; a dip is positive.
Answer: 5.6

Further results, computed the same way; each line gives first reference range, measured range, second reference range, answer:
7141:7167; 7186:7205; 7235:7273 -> 2.34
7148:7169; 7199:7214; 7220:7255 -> 3.00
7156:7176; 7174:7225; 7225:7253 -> 2.76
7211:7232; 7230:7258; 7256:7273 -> 1.25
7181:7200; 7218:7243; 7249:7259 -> 3.14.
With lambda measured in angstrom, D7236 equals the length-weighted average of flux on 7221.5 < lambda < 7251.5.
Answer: 20.8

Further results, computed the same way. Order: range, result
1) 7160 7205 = 13.5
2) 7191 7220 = 14.6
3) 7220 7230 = 18.9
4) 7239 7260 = 24.3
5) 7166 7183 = 12.7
